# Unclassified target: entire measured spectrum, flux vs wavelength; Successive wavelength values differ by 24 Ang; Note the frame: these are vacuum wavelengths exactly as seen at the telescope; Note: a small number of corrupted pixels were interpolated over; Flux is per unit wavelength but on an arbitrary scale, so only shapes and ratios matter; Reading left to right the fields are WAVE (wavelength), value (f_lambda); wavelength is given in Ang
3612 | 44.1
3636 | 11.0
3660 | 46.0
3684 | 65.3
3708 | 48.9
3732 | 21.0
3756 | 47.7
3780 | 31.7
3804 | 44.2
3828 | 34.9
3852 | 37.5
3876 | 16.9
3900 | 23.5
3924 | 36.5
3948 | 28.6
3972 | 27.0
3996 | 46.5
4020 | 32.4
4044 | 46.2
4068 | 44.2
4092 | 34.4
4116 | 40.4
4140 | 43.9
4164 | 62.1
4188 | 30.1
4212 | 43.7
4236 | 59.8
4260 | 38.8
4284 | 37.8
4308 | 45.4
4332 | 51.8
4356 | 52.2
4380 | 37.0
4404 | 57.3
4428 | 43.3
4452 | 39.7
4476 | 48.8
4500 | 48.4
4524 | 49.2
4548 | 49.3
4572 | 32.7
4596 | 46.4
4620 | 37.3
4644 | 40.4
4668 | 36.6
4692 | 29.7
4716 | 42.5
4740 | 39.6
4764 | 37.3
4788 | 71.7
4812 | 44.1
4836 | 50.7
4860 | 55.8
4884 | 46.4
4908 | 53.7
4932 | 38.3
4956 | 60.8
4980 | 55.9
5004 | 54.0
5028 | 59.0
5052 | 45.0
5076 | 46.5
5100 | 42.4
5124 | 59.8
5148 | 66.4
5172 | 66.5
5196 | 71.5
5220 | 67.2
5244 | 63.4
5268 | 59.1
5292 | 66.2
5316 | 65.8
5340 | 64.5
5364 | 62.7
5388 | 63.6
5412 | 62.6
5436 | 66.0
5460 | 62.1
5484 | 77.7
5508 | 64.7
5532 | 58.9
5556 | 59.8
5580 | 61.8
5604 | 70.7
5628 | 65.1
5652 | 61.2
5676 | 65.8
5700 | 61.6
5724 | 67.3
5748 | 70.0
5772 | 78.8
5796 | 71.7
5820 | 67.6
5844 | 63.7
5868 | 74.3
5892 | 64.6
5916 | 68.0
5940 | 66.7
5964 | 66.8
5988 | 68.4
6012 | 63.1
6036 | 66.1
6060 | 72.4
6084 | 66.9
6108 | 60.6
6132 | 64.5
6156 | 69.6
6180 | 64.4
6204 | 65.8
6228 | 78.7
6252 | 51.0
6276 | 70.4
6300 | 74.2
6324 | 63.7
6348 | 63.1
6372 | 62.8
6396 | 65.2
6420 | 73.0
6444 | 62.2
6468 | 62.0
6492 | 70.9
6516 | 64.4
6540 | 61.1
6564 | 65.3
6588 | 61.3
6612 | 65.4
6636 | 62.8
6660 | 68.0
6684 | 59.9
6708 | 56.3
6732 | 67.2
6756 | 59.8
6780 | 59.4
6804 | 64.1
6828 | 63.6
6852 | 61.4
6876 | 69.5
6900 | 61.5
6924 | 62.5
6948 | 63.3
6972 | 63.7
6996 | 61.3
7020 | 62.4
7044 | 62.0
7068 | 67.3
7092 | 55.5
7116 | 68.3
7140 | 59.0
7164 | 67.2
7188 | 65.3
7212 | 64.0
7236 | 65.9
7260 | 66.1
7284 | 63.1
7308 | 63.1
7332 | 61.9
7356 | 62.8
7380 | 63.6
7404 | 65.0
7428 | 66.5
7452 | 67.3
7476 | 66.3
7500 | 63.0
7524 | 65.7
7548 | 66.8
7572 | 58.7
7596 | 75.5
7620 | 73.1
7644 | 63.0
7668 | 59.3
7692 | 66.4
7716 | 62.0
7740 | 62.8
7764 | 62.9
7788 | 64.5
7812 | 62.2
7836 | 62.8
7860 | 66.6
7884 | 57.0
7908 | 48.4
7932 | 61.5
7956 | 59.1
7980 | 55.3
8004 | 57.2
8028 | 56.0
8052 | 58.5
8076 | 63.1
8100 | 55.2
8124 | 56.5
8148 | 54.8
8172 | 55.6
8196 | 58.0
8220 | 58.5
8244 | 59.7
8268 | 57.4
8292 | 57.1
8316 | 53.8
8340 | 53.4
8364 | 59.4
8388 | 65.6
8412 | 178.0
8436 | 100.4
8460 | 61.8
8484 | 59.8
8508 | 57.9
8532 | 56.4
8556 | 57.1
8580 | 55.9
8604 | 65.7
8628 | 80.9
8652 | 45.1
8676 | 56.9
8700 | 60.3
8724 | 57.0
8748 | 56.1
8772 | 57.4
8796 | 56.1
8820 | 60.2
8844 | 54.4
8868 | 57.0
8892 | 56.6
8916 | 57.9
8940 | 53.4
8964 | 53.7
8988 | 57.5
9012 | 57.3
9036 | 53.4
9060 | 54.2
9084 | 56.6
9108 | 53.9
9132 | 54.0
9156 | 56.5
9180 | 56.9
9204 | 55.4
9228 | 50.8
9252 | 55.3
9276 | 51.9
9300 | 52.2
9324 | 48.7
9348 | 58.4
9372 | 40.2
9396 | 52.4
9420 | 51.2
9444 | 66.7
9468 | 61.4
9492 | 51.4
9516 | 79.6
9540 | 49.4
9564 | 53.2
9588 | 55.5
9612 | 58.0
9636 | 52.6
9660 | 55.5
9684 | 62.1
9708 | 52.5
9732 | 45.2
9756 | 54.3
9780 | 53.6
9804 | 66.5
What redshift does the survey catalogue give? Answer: 0.282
